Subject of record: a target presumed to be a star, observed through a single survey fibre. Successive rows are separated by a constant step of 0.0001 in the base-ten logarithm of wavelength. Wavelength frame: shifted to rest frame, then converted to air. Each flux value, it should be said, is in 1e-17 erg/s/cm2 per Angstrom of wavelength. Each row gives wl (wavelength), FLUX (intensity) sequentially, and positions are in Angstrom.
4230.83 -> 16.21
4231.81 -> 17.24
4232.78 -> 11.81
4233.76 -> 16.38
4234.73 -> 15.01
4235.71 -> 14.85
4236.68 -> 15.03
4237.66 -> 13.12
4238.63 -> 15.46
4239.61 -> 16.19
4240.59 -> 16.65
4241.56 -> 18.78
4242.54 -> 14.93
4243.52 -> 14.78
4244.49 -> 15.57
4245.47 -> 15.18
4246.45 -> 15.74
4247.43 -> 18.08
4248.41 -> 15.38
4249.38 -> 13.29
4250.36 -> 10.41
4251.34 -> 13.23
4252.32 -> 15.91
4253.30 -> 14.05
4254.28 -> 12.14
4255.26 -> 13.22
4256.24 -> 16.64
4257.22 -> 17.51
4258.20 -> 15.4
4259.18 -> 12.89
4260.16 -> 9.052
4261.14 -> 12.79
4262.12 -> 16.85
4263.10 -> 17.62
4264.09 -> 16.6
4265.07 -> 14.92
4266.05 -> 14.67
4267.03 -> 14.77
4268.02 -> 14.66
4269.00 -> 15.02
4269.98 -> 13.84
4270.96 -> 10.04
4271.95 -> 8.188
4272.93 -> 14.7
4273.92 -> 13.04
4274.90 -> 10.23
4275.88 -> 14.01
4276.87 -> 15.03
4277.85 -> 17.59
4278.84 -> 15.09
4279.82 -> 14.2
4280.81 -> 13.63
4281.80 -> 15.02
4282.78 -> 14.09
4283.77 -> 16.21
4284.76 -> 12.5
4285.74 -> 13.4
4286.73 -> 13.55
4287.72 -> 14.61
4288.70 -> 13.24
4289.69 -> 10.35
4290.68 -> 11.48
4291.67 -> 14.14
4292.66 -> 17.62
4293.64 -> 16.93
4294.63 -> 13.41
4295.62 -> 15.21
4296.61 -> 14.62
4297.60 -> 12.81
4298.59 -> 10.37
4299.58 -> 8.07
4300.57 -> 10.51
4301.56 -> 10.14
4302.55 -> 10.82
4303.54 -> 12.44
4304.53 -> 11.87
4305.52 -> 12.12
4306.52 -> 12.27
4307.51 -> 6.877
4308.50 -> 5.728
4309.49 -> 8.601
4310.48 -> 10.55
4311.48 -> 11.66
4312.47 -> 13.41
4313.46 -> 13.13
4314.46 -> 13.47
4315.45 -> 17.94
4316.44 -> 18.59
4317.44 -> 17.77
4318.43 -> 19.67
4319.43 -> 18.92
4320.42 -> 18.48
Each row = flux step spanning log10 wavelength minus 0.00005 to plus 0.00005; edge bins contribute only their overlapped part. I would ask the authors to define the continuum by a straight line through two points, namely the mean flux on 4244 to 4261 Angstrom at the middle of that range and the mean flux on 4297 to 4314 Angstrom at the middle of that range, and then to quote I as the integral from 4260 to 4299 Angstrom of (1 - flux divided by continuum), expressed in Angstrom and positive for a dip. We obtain -4.8 Angstrom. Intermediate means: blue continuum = 14.3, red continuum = 10.7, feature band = 14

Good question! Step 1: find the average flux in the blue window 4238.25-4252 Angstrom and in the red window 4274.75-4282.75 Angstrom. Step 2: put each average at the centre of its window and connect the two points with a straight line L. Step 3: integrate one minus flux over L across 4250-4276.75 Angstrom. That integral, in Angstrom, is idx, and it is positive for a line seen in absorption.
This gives 1.9 Angstrom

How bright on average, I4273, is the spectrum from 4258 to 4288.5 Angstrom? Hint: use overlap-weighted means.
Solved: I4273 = 14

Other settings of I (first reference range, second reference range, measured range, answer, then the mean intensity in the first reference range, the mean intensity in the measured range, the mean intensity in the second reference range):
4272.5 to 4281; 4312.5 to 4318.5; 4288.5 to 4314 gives 6.0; 14.2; 11.8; 16.3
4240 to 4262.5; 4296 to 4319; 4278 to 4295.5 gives -1.3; 14.7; 14.2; 12.4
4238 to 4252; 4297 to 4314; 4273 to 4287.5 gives -1.8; 15.2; 14.1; 10.7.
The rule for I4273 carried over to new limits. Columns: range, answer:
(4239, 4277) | 14.4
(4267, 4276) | 12.7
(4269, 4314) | 12.6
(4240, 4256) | 14.9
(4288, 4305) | 12.6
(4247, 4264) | 14.4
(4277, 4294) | 14.3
